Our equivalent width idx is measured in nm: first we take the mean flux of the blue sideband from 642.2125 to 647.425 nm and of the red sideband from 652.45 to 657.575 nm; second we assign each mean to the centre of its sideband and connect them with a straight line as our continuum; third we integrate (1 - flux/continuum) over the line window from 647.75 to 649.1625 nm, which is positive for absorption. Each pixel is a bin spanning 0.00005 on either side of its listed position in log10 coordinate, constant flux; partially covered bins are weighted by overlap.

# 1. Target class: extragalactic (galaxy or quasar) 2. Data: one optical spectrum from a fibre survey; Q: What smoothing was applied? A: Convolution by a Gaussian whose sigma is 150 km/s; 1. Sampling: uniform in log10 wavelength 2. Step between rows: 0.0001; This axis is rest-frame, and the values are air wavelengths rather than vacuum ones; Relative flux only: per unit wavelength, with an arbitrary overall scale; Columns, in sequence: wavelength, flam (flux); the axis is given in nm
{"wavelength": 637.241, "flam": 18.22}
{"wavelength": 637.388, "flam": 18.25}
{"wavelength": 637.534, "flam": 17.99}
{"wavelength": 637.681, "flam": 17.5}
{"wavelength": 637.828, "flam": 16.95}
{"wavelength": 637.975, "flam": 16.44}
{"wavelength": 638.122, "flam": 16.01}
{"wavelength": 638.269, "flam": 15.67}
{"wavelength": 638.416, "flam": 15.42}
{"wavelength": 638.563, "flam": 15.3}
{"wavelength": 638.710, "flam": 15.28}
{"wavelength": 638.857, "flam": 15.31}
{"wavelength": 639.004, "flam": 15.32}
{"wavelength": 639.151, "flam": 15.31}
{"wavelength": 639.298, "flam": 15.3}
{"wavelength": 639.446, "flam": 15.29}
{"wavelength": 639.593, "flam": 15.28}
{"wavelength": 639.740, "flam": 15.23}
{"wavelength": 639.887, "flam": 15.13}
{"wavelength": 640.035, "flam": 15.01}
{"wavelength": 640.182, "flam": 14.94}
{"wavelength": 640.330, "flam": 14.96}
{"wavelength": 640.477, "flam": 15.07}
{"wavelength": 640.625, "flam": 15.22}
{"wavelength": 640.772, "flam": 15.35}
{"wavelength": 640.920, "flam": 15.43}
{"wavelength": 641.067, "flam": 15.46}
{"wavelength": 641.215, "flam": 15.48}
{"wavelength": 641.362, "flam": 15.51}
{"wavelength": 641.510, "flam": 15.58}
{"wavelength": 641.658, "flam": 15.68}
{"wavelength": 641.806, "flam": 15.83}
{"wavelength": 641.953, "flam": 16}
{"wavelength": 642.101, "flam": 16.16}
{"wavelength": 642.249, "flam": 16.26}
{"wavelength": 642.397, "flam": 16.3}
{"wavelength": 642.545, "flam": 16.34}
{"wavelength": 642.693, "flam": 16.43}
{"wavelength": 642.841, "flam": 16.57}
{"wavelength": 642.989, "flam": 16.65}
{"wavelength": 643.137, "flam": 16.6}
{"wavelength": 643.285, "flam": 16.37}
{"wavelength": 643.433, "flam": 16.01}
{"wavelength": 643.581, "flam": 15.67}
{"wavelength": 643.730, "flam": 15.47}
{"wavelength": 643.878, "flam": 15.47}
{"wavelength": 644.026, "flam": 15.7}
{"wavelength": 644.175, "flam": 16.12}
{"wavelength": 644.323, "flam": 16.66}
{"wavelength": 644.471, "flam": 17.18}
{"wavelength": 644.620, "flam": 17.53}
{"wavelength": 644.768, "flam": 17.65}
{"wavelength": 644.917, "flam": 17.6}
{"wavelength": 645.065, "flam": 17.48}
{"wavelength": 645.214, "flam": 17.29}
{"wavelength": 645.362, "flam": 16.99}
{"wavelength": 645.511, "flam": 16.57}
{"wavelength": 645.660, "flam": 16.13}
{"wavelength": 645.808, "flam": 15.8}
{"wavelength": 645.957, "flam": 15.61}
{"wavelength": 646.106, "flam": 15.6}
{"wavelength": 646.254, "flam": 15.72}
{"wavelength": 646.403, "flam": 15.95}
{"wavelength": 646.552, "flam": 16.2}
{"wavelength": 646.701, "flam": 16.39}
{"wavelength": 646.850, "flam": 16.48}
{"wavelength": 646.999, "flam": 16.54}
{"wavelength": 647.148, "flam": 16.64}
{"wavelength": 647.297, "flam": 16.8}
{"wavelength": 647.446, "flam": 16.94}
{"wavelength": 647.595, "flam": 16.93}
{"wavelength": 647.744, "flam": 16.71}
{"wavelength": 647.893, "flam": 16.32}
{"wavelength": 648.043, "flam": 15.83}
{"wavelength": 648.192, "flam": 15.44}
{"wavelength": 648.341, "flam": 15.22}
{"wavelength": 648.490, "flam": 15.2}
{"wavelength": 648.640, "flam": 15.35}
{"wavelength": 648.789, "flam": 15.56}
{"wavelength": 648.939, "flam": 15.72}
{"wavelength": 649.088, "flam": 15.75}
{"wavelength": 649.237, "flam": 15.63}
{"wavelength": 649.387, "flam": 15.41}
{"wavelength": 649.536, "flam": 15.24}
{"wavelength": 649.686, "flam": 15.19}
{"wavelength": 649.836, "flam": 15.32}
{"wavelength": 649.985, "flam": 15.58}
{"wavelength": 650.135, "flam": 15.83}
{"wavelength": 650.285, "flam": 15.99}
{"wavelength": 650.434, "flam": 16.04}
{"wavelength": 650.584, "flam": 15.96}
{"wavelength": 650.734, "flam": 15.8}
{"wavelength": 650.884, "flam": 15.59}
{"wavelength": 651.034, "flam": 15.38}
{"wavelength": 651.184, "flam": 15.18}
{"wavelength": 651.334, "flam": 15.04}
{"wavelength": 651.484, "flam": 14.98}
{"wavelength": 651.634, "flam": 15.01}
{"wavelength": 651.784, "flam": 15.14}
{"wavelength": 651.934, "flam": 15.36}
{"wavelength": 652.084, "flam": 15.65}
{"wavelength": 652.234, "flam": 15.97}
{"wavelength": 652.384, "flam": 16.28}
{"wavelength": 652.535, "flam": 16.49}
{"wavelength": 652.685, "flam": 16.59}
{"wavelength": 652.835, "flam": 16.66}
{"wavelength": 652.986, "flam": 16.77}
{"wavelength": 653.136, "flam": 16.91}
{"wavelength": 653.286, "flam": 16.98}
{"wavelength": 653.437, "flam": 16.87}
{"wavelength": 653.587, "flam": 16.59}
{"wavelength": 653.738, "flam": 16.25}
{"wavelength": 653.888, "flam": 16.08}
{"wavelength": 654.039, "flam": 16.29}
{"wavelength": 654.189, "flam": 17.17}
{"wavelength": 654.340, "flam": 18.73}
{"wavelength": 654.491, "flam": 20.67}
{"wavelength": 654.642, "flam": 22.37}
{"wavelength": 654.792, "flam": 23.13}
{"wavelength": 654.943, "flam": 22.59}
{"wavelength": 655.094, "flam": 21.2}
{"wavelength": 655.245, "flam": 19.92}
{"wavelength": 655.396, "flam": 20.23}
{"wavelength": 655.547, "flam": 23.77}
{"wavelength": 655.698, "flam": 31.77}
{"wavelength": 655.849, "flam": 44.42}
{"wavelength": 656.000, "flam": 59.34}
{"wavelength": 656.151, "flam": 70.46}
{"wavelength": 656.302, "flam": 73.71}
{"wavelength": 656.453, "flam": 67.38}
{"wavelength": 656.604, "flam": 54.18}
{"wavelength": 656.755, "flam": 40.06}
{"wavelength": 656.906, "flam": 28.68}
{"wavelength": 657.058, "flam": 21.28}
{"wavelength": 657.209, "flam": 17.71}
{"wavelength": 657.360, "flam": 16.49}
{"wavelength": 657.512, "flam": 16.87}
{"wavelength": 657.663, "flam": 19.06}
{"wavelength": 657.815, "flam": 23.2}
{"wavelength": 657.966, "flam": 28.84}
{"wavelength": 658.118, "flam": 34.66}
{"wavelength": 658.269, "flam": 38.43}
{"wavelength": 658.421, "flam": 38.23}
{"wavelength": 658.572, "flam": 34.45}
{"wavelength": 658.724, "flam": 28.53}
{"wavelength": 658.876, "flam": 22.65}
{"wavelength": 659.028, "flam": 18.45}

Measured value 0.33 nm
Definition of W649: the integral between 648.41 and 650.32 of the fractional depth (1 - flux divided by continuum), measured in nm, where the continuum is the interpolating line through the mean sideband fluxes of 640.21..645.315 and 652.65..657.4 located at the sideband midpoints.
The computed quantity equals 0.61 nm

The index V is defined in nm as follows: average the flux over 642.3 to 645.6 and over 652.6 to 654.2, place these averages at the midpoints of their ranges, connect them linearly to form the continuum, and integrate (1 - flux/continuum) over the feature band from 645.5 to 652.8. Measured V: 0.34 nm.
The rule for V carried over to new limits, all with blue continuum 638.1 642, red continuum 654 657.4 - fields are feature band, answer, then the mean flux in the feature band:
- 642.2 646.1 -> 0.68 nm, 16.5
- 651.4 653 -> 0.73 nm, 15.9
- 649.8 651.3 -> 0.64 nm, 15.7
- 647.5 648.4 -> 0.30 nm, 16.1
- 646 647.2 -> 0.35 nm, 16.2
